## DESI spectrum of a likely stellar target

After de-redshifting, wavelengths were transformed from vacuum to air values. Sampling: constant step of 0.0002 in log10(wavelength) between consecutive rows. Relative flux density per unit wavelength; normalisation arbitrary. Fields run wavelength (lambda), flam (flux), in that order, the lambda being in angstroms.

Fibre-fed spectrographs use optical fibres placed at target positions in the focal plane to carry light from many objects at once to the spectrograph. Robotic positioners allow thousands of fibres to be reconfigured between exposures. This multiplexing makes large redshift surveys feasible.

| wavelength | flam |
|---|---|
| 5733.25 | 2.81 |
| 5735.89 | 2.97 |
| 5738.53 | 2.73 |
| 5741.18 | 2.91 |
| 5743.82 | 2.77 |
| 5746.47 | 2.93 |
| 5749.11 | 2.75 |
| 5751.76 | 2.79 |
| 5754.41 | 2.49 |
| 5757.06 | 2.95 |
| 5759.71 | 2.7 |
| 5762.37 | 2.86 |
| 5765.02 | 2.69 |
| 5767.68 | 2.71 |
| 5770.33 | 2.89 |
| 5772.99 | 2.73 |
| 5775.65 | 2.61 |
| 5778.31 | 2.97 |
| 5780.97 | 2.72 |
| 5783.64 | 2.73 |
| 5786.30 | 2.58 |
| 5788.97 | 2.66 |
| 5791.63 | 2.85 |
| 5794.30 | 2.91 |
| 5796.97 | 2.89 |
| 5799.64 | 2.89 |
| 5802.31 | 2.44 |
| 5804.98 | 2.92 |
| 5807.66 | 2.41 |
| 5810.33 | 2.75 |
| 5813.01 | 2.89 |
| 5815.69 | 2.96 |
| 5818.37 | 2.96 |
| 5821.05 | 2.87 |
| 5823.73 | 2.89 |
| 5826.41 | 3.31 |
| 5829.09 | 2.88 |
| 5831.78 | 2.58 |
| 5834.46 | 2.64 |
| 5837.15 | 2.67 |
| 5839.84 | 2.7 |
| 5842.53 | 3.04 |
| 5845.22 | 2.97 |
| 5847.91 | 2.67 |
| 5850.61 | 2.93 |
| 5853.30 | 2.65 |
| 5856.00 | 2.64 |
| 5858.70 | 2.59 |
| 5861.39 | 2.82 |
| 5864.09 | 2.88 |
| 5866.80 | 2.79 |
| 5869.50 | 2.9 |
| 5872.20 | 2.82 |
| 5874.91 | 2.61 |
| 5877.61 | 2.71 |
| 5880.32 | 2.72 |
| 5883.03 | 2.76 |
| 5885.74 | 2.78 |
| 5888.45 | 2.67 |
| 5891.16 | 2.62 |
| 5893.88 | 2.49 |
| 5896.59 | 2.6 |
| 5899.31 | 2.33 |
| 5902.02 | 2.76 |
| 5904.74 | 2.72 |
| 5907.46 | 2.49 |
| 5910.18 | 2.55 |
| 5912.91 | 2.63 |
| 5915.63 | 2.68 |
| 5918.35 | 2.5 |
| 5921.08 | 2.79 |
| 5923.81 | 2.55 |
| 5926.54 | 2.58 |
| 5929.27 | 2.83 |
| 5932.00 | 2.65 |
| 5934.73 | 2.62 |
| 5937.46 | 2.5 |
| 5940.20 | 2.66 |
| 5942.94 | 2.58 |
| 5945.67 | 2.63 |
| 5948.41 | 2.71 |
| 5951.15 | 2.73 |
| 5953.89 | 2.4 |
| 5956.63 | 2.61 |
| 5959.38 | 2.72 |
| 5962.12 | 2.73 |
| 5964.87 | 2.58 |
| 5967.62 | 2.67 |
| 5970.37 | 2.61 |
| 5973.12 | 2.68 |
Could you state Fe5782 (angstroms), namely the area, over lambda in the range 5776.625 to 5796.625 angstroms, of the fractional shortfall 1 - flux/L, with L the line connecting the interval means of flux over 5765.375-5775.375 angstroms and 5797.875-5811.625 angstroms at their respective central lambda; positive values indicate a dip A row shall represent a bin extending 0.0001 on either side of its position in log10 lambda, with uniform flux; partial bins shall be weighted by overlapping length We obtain -0.41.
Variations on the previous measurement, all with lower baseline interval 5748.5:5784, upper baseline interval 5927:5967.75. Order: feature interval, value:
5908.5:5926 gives 0.3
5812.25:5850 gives -2.0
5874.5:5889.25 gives -0.2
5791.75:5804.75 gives -0.3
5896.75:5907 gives 0.3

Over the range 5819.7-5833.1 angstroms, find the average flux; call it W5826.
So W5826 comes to 2.91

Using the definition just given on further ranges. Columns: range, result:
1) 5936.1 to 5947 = 2.59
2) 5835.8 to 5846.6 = 2.84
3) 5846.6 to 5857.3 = 2.72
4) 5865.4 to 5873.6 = 2.83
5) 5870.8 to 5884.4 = 2.72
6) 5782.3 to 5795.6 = 2.74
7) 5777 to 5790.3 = 2.73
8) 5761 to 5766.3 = 2.77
